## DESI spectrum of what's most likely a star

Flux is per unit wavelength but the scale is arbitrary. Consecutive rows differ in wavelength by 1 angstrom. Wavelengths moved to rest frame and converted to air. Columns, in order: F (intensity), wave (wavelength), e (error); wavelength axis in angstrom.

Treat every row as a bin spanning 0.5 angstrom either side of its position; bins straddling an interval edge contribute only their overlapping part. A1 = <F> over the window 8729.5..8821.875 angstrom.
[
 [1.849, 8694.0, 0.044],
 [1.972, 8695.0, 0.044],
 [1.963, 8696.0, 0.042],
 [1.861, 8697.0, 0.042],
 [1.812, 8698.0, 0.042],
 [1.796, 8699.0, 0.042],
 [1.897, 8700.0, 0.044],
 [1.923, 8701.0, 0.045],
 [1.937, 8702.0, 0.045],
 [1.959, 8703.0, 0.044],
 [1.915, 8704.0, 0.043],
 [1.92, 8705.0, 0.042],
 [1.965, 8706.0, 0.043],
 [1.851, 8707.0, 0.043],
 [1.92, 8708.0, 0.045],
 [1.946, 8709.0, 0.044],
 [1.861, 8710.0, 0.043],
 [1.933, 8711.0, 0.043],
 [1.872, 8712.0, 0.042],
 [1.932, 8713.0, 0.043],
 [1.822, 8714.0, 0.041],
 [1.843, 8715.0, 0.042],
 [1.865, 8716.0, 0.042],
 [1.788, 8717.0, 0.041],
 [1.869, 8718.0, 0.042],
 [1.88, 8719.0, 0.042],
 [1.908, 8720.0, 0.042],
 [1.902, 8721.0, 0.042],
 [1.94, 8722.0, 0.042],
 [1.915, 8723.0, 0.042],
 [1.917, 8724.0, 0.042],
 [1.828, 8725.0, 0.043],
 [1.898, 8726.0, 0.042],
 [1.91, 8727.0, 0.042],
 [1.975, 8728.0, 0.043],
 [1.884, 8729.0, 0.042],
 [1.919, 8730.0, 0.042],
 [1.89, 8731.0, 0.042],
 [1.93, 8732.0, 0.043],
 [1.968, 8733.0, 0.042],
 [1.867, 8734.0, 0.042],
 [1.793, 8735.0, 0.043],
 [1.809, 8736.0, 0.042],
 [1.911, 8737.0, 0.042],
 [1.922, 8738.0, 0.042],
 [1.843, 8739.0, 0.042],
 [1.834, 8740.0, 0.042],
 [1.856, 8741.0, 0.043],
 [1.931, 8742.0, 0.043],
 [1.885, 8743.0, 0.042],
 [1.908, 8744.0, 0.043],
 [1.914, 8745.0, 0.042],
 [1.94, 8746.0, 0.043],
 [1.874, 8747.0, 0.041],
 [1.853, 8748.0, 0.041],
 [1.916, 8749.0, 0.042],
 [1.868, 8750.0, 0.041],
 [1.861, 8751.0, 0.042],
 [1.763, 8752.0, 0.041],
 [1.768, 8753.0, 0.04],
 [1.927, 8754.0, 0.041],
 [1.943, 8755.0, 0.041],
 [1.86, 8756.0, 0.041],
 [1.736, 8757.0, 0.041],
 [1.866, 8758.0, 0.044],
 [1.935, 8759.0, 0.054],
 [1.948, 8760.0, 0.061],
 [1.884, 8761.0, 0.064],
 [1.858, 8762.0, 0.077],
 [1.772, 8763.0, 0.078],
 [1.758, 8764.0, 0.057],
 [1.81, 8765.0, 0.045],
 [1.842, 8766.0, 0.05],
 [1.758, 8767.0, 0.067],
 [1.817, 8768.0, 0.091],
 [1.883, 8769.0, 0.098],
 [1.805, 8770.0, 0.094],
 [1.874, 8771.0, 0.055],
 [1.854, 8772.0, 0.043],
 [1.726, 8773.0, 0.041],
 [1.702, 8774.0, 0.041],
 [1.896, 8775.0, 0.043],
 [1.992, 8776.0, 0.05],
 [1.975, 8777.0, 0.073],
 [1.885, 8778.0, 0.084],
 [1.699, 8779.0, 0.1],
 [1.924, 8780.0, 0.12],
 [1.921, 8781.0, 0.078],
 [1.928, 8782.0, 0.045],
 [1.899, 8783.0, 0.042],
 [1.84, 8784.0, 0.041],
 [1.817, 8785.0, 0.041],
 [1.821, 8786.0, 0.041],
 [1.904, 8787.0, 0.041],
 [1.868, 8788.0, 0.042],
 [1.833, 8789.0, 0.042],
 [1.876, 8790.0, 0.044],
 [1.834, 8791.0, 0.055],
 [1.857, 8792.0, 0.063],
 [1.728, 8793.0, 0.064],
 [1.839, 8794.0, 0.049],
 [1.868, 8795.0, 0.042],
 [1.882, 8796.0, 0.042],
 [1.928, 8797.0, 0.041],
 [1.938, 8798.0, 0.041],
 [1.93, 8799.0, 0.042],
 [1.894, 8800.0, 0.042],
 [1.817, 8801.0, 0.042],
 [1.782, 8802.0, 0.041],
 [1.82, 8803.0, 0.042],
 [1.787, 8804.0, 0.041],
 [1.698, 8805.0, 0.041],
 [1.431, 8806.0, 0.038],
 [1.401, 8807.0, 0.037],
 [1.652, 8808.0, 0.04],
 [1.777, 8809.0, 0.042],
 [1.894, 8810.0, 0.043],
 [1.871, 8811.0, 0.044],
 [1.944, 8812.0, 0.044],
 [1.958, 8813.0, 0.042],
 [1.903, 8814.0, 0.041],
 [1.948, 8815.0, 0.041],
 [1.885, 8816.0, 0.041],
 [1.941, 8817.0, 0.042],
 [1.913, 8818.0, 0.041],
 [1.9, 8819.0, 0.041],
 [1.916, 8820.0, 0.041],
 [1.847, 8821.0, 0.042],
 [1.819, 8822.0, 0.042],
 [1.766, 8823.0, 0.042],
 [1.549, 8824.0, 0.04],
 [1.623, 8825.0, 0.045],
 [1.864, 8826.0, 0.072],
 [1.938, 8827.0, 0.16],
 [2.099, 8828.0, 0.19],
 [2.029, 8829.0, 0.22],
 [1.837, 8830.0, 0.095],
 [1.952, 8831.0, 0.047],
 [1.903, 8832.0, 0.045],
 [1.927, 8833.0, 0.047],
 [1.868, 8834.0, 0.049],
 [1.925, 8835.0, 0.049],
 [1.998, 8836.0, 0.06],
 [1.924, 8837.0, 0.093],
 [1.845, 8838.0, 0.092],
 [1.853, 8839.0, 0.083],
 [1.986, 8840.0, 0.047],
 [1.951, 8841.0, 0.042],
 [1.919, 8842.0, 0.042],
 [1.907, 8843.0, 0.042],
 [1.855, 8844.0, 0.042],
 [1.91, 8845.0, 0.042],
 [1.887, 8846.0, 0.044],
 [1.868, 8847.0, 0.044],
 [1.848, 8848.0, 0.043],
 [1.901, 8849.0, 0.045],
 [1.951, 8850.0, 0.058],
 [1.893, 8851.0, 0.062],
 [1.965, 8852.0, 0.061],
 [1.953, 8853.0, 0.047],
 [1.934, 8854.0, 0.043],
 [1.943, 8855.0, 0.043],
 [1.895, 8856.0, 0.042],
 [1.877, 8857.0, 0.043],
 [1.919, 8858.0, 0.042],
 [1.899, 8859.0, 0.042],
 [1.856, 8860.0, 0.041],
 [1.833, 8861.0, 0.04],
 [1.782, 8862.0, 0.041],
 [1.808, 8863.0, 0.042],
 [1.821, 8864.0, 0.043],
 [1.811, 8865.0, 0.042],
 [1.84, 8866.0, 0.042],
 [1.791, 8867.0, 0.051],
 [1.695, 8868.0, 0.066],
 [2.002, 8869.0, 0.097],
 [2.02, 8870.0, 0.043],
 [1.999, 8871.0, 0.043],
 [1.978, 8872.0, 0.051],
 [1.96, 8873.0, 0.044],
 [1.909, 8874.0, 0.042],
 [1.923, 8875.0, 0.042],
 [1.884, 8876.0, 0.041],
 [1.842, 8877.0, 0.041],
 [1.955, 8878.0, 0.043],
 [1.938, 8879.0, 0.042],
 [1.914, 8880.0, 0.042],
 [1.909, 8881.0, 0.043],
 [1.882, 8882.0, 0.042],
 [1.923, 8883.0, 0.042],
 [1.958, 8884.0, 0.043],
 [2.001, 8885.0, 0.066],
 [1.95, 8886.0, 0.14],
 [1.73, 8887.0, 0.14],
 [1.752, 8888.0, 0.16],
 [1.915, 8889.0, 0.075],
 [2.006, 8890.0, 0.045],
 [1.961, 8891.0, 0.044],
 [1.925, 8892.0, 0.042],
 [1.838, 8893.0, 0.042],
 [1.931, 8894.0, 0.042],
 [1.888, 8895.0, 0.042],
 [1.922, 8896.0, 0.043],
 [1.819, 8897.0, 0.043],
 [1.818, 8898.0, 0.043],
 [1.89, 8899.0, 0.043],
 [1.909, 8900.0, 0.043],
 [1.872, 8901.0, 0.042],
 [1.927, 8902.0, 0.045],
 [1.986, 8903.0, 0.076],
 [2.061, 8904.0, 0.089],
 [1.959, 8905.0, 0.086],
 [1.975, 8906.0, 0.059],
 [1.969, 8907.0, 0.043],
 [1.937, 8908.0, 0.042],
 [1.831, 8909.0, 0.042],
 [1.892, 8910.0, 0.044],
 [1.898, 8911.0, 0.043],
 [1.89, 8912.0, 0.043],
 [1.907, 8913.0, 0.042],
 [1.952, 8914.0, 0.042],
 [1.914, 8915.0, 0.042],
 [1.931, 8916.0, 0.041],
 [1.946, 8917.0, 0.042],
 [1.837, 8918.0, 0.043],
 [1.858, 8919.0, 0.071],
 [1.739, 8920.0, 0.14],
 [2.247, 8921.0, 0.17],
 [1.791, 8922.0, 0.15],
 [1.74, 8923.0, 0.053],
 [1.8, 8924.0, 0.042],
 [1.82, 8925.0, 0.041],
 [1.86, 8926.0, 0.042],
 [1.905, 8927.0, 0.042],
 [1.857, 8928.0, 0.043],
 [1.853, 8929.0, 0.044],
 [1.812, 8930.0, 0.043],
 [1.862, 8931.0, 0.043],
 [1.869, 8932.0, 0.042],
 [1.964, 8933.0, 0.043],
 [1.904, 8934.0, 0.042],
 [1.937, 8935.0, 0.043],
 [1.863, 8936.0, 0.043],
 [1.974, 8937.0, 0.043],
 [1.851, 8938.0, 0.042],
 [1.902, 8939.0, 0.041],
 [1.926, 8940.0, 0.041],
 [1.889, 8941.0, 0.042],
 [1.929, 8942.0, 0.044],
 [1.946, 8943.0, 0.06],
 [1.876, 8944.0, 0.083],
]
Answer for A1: 1.85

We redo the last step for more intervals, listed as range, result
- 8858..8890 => 1.89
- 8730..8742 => 1.88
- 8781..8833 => 1.84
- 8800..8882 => 1.87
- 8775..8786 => 1.89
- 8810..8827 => 1.86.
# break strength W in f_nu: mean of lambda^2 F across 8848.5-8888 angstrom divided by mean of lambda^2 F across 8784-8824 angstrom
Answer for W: 1.05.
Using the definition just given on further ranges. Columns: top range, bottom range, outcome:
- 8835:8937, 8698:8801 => 1.05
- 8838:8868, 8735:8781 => 1.03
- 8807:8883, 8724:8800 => 1.03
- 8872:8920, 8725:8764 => 1.05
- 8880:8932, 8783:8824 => 1.06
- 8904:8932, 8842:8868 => 1.02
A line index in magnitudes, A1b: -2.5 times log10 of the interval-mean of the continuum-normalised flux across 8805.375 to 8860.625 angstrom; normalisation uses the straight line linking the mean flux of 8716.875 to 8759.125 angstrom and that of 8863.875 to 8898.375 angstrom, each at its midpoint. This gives 0.01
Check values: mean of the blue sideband 1.88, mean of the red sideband 1.9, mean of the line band 1.87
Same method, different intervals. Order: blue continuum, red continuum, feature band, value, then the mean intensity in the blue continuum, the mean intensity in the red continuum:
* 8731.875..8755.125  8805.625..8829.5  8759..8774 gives 0.02 mag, 1.88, 1.83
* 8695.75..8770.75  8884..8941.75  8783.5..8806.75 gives 0.04 mag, 1.88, 1.9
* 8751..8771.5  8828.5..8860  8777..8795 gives 0.00 mag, 1.84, 1.91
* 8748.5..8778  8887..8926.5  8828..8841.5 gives -0.03 mag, 1.85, 1.9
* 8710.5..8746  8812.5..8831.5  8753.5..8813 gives 0.03 mag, 1.89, 1.88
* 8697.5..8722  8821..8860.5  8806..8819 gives 0.04 mag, 1.89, 1.89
